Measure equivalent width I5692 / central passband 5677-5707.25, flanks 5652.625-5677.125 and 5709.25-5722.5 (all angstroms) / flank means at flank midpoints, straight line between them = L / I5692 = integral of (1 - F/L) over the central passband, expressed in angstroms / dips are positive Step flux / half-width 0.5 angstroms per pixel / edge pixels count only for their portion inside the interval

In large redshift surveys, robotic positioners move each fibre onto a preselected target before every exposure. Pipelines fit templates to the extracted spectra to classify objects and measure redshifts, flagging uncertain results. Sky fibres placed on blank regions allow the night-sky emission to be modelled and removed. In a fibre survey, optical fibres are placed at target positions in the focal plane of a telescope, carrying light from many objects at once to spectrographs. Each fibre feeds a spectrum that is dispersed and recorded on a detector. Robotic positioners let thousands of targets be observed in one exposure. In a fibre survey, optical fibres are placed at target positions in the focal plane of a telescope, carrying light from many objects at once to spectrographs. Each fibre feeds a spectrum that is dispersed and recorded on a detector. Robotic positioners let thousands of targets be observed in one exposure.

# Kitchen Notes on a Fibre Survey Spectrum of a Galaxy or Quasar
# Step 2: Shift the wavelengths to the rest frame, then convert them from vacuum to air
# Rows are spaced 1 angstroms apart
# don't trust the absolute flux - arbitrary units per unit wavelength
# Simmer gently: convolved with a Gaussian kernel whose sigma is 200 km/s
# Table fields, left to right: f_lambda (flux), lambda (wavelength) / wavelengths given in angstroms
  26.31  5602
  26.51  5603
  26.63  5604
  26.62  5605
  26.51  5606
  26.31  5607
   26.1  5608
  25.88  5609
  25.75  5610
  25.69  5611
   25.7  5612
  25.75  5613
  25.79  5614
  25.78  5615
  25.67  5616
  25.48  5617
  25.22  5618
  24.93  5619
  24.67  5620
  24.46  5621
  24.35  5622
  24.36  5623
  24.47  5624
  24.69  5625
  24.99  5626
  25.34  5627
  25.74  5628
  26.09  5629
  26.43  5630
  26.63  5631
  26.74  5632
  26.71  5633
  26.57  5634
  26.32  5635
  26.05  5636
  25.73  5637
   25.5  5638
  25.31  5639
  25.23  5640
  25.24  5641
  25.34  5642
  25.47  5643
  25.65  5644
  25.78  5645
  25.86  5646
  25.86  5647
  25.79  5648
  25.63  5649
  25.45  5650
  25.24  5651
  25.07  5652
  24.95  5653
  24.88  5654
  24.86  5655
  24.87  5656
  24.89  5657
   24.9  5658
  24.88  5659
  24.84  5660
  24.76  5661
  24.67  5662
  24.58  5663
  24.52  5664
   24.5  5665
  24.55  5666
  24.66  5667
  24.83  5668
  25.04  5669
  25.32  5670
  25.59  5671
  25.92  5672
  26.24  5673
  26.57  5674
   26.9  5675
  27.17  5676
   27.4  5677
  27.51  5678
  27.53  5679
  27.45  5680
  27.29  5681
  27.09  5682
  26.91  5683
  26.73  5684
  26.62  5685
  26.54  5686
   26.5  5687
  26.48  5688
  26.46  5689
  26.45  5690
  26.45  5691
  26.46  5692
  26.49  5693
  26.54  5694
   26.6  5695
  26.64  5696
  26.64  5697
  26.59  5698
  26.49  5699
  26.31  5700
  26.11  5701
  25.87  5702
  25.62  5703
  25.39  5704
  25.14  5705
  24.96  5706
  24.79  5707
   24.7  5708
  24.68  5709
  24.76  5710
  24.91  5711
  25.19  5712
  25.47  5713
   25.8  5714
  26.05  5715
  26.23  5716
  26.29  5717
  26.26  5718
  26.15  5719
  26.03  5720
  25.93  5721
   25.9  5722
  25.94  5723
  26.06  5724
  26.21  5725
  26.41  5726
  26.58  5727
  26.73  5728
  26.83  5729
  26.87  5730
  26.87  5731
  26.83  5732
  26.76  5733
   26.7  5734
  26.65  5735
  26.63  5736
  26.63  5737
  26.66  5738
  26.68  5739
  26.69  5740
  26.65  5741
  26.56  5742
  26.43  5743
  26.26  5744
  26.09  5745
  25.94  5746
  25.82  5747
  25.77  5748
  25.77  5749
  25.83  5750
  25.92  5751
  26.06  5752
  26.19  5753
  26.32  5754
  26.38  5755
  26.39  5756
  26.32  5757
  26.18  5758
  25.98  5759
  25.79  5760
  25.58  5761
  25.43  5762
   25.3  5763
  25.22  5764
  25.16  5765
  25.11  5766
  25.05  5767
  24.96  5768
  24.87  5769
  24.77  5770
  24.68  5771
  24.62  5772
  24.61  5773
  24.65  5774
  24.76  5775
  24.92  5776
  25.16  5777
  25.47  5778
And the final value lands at -1.1 angstroms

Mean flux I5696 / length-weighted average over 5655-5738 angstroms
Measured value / 26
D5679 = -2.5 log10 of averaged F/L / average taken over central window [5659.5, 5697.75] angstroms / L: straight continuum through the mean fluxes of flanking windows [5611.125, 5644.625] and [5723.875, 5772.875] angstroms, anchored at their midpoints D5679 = -0.02 mag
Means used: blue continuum 25.5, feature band 26.1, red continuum 26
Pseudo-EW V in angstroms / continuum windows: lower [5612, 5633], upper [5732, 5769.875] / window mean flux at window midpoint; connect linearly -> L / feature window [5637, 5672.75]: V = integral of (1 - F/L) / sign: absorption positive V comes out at 0.6 angstroms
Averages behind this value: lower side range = 25.4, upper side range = 26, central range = 25.2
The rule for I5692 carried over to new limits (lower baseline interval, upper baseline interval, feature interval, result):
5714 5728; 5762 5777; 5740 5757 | -0.47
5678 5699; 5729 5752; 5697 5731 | 0.89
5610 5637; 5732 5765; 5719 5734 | -0.21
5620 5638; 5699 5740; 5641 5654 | 0.11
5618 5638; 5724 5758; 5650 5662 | 0.38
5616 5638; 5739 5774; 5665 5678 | -0.14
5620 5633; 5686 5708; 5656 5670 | 0.54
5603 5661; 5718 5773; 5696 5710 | 0.11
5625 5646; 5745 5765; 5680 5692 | -0.40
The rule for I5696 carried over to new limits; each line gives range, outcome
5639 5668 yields 25.1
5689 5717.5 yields 25.9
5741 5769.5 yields 25.8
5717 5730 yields 26.3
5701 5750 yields 26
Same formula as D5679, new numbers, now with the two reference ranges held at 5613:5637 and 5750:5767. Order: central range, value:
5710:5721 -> 0.00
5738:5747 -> -0.03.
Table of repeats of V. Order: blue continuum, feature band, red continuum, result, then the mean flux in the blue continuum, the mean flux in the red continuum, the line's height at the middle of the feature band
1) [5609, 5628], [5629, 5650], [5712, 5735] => -0.38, 25.2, 26.3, 25.4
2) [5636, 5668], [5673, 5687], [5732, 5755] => -0.82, 25.2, 26.3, 25.5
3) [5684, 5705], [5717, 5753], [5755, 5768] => -0.60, 26.3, 25.6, 25.9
